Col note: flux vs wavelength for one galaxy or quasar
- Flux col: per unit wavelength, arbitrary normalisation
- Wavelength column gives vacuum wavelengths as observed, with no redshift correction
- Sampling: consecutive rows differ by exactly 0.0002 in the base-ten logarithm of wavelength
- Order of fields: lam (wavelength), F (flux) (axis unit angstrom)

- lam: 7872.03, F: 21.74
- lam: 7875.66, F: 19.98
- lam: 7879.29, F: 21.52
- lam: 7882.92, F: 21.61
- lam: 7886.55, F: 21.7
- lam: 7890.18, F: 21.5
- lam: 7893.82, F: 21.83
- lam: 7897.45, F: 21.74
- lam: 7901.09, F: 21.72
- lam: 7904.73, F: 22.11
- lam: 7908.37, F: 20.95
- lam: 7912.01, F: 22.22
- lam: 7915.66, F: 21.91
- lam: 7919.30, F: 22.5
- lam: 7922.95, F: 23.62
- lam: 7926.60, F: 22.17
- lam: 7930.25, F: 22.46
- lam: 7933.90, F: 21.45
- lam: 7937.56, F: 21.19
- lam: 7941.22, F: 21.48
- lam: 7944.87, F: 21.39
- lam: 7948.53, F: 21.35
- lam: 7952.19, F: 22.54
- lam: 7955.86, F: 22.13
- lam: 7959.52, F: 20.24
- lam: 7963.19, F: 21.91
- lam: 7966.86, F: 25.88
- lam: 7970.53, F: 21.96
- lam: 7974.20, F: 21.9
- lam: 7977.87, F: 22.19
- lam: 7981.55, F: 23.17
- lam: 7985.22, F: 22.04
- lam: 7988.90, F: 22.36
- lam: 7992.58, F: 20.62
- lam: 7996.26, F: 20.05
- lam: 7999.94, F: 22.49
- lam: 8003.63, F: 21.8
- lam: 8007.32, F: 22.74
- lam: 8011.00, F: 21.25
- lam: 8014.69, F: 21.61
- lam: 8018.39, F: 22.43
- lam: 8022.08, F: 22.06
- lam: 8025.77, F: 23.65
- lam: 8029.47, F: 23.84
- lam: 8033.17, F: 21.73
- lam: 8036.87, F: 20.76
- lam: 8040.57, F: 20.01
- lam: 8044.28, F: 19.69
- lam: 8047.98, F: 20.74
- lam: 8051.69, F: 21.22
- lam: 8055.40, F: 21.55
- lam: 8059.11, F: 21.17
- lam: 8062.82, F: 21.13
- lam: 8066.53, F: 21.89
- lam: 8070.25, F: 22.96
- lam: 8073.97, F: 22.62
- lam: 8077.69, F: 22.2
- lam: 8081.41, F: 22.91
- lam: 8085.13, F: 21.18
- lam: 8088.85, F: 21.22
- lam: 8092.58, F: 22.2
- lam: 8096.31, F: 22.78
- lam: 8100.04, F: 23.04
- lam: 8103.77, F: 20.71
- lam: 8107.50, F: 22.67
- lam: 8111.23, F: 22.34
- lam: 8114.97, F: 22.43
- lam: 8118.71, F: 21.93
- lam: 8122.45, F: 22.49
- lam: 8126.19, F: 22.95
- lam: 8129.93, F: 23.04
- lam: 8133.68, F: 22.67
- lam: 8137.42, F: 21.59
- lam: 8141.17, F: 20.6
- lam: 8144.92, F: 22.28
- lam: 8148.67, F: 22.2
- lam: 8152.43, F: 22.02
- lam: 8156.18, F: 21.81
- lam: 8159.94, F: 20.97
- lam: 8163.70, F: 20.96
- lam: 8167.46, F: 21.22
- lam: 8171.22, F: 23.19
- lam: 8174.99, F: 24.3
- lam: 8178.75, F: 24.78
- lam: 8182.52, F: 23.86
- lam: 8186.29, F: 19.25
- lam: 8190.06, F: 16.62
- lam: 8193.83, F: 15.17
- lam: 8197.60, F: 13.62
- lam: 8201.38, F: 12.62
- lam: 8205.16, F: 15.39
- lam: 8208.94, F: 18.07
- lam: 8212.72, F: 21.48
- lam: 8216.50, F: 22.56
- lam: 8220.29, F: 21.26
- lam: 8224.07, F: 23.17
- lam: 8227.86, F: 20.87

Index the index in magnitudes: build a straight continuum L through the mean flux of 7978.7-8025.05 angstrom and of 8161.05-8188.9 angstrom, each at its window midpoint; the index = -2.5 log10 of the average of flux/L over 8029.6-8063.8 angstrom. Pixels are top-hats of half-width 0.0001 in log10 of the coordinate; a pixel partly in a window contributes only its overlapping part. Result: 0.05 mag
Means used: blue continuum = 21.9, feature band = 21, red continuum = 22.3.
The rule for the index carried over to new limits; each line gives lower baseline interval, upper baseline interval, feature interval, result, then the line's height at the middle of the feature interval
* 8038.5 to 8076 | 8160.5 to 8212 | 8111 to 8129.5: -0.11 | 20.3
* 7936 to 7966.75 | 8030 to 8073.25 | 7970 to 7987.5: -0.03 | 21.6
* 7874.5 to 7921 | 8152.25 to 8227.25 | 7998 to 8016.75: -0.05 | 21.1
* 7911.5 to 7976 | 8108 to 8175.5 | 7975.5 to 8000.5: 0.02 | 22.1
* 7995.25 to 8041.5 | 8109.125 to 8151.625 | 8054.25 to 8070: 0.02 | 22.1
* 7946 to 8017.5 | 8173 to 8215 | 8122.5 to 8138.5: -0.15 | 19.7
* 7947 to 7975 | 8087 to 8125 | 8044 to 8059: 0.06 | 22.2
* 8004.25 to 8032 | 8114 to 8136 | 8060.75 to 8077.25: 0.02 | 22.5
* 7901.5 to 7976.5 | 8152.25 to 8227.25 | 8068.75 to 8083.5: -0.08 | 21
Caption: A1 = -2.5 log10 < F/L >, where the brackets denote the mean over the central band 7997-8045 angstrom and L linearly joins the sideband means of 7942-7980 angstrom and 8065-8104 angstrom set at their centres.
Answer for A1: 0.02 mag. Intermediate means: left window 22.1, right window 22.2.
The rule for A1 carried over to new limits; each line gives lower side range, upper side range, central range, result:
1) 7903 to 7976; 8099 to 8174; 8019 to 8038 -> -0.020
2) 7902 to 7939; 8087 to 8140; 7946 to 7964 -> 0.025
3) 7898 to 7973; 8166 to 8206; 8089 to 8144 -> -0.116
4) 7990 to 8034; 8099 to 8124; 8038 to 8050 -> 0.097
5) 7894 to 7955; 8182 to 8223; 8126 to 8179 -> -0.183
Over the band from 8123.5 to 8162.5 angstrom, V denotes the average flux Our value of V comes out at 22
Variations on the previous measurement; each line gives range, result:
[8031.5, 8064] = 20.9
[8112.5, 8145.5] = 22.2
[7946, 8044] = 22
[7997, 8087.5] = 21.8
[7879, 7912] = 21.7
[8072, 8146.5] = 22.2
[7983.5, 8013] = 21.7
